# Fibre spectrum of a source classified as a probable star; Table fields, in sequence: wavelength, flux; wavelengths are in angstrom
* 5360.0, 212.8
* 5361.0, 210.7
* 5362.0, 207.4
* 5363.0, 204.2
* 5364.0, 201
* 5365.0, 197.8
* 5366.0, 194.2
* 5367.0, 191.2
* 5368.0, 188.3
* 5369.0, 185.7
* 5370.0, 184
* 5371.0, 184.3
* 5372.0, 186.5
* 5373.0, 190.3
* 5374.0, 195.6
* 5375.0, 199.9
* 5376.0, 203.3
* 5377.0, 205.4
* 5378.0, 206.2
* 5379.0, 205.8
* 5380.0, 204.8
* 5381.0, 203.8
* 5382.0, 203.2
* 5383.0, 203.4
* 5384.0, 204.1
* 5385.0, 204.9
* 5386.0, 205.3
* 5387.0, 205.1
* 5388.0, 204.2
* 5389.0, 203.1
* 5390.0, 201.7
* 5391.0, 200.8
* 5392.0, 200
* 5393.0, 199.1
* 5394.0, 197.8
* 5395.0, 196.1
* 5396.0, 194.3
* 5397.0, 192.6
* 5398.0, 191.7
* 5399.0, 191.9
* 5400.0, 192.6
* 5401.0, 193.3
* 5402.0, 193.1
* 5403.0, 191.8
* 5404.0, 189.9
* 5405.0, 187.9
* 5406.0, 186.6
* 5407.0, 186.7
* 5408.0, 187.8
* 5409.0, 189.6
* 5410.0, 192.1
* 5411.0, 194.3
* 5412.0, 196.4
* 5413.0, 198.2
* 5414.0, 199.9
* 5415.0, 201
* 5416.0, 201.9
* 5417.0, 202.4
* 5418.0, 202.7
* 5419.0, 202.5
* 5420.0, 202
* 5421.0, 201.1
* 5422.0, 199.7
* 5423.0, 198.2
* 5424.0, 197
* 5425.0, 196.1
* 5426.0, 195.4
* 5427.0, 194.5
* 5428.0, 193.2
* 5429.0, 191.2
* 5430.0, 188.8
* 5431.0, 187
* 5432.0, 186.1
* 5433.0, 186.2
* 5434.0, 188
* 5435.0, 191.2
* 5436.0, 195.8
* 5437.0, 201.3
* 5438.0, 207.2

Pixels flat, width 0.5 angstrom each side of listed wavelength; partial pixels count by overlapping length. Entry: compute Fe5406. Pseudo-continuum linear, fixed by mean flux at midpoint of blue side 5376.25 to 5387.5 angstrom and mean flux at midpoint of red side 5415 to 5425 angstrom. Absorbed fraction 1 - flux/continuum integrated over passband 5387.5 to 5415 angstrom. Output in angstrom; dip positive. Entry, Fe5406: 1.1 angstrom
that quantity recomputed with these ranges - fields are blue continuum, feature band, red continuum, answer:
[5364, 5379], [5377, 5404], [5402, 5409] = -1.16 angstrom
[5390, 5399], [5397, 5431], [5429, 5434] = -0.53 angstrom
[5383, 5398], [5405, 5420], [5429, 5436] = -0.12 angstrom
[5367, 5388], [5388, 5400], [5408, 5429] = 0.05 angstrom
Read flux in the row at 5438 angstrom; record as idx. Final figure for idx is 207.2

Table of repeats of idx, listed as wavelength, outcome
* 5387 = 205.1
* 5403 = 191.8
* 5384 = 204.1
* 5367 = 191.2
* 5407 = 186.7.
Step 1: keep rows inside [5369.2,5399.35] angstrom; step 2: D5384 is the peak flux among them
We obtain 206.2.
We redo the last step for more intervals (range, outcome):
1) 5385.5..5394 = 205.3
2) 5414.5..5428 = 202.7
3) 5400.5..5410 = 193.3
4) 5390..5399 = 201.7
